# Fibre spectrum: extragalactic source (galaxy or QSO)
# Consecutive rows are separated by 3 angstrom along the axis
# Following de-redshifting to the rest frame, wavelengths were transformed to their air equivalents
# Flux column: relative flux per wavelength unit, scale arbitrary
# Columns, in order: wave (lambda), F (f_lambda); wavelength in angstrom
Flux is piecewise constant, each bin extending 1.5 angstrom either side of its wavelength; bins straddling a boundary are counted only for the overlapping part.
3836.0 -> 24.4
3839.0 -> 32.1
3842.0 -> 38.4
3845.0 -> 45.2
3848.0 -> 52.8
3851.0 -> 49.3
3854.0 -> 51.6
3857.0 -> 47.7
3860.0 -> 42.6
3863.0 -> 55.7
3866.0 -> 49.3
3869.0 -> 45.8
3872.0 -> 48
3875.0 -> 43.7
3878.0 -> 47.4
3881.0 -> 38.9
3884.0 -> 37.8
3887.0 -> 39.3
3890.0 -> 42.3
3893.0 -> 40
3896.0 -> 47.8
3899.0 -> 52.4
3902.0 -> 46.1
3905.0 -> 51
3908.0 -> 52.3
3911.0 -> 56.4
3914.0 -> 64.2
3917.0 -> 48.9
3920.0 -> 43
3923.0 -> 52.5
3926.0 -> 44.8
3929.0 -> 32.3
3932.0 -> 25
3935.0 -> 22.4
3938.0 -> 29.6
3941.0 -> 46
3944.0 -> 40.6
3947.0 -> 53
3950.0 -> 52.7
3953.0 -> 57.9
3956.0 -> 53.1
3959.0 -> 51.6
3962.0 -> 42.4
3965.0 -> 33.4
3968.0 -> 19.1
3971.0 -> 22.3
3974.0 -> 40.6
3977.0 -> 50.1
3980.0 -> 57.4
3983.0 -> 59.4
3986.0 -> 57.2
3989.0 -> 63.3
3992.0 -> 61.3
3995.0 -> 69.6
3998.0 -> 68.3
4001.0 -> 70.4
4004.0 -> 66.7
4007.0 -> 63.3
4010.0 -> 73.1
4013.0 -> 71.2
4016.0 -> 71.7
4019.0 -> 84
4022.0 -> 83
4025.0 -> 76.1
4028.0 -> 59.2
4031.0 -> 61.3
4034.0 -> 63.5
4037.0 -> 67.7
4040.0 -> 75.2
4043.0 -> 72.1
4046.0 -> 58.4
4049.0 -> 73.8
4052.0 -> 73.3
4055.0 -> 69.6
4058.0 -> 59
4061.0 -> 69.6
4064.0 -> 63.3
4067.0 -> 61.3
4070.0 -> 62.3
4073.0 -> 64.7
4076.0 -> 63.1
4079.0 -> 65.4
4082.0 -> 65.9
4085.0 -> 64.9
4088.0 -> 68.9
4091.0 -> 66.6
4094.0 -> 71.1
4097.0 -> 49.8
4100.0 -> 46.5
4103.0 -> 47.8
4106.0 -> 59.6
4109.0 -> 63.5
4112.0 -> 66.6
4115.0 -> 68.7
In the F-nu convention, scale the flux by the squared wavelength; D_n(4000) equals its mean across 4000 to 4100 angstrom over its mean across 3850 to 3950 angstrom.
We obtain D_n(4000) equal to 1.6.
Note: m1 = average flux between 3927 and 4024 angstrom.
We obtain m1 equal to 53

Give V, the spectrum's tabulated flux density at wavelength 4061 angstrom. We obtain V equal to 69.6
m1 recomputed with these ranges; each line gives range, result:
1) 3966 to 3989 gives 44.8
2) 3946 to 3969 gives 45.8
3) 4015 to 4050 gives 70.4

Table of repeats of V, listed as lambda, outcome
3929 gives 32.3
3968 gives 19.1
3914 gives 64.2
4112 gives 66.6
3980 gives 57.4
